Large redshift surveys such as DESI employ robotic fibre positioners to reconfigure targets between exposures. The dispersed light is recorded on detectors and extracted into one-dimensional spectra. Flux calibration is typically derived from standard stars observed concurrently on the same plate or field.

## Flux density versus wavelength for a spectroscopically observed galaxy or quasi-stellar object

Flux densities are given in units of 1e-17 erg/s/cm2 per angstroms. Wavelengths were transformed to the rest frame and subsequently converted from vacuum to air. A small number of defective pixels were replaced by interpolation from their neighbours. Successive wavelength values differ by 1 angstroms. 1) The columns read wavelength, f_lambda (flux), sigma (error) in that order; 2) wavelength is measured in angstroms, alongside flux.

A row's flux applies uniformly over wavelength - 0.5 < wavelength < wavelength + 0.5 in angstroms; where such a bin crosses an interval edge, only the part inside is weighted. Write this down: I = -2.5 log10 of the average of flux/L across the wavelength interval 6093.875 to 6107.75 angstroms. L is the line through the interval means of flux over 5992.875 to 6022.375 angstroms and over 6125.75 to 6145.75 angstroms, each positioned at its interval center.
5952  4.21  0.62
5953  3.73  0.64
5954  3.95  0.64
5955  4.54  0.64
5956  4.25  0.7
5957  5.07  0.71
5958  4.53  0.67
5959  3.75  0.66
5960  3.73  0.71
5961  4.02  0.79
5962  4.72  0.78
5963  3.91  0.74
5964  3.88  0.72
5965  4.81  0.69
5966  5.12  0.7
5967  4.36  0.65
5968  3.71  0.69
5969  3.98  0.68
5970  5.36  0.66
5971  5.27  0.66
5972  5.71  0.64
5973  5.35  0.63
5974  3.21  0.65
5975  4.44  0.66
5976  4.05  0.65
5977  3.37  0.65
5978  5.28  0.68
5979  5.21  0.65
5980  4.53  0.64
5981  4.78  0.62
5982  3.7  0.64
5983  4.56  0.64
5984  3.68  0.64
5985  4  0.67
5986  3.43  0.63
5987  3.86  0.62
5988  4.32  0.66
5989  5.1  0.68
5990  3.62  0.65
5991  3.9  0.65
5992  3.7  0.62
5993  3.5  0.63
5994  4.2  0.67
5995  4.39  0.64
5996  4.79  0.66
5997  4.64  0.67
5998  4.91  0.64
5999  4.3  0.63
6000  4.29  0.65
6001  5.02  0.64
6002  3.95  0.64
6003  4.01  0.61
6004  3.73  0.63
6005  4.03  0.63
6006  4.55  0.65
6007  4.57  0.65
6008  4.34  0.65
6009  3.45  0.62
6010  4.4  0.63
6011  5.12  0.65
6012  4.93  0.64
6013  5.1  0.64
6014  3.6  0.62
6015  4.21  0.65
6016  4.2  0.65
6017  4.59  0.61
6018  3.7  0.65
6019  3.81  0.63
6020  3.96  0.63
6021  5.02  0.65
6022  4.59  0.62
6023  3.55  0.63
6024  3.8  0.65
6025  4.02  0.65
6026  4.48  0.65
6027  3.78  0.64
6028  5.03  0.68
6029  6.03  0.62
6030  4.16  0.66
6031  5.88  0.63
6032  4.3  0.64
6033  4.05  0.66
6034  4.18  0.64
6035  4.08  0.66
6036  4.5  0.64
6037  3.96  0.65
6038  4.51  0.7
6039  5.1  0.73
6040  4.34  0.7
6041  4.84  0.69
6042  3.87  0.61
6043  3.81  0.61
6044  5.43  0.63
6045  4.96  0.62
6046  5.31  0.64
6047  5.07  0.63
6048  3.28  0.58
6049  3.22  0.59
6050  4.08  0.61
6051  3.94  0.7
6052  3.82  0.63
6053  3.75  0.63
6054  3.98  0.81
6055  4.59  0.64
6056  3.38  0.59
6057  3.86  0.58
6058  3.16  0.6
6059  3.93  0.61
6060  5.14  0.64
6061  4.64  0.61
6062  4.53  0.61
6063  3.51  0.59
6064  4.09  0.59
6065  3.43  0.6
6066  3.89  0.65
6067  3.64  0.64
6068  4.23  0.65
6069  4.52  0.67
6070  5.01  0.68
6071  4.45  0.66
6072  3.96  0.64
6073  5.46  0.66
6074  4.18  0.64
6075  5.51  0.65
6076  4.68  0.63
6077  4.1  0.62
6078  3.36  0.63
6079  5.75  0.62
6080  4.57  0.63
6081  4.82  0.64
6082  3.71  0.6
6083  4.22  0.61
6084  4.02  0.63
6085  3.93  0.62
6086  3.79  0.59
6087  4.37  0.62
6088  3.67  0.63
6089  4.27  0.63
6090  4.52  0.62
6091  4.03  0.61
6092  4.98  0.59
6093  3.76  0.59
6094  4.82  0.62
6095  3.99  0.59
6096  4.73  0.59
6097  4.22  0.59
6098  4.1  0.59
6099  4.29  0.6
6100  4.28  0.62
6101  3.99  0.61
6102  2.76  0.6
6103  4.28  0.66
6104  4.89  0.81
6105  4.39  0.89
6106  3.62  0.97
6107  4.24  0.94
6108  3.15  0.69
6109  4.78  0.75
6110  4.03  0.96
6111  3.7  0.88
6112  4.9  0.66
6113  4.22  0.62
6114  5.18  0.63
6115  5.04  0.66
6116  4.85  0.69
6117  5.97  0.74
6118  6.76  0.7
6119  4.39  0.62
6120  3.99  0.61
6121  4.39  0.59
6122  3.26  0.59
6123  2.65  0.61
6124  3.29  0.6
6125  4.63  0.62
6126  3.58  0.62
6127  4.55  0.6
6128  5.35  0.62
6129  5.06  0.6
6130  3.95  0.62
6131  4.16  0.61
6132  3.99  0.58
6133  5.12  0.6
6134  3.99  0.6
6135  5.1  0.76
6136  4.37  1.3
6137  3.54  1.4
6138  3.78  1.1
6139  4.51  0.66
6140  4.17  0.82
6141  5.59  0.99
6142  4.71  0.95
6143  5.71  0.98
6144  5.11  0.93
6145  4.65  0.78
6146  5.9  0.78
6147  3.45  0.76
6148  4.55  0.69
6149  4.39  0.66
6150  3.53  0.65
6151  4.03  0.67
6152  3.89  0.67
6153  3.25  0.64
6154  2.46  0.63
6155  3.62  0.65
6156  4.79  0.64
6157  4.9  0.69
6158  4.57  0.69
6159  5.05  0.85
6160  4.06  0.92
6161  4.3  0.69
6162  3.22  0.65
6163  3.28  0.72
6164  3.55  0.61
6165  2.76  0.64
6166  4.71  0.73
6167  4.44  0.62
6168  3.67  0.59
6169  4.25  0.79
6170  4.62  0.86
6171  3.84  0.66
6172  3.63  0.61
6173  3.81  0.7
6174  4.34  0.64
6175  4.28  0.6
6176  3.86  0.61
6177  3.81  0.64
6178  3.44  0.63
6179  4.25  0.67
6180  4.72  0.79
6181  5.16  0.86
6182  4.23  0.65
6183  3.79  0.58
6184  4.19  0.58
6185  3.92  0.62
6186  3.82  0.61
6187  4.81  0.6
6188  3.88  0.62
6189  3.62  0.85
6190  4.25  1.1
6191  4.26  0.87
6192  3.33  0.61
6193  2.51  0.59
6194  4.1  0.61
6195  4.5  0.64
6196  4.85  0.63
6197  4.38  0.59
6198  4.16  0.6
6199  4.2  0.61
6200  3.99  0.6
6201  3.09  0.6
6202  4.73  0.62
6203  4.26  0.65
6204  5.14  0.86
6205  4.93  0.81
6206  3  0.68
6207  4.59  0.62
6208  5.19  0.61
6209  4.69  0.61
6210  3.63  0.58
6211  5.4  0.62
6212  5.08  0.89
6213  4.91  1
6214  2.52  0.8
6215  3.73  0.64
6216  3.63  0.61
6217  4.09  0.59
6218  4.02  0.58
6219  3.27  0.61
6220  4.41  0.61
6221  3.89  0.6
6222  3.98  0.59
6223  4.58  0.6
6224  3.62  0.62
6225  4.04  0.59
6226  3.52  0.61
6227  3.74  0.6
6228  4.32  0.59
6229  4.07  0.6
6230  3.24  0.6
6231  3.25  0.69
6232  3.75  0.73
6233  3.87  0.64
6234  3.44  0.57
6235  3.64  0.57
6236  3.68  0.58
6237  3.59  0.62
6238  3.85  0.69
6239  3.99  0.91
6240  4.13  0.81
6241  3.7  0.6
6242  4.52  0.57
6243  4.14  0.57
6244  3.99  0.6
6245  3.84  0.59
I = 0.09 mag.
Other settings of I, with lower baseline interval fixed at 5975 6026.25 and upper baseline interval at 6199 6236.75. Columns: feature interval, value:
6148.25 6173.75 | 0.04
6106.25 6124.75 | -0.06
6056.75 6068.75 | 0.04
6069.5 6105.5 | -0.04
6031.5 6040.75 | -0.03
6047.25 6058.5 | 0.12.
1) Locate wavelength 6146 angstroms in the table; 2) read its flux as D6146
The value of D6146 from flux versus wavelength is 5.9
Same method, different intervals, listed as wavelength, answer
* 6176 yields 3.86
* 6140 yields 4.17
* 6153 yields 3.25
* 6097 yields 4.22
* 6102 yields 2.76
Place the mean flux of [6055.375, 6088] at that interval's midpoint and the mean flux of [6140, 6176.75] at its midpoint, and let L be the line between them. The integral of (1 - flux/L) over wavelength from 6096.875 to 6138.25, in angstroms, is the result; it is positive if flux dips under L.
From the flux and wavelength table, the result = -1.0 angstroms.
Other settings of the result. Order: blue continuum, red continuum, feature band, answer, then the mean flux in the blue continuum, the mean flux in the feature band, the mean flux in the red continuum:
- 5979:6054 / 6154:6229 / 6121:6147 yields -1.5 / 4.3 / 4.41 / 4.09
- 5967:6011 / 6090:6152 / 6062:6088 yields 0.5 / 4.32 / 4.28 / 4.38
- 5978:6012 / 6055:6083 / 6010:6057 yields -0.6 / 4.28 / 4.34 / 4.28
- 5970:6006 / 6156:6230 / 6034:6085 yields -0.4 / 4.33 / 4.28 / 4.1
